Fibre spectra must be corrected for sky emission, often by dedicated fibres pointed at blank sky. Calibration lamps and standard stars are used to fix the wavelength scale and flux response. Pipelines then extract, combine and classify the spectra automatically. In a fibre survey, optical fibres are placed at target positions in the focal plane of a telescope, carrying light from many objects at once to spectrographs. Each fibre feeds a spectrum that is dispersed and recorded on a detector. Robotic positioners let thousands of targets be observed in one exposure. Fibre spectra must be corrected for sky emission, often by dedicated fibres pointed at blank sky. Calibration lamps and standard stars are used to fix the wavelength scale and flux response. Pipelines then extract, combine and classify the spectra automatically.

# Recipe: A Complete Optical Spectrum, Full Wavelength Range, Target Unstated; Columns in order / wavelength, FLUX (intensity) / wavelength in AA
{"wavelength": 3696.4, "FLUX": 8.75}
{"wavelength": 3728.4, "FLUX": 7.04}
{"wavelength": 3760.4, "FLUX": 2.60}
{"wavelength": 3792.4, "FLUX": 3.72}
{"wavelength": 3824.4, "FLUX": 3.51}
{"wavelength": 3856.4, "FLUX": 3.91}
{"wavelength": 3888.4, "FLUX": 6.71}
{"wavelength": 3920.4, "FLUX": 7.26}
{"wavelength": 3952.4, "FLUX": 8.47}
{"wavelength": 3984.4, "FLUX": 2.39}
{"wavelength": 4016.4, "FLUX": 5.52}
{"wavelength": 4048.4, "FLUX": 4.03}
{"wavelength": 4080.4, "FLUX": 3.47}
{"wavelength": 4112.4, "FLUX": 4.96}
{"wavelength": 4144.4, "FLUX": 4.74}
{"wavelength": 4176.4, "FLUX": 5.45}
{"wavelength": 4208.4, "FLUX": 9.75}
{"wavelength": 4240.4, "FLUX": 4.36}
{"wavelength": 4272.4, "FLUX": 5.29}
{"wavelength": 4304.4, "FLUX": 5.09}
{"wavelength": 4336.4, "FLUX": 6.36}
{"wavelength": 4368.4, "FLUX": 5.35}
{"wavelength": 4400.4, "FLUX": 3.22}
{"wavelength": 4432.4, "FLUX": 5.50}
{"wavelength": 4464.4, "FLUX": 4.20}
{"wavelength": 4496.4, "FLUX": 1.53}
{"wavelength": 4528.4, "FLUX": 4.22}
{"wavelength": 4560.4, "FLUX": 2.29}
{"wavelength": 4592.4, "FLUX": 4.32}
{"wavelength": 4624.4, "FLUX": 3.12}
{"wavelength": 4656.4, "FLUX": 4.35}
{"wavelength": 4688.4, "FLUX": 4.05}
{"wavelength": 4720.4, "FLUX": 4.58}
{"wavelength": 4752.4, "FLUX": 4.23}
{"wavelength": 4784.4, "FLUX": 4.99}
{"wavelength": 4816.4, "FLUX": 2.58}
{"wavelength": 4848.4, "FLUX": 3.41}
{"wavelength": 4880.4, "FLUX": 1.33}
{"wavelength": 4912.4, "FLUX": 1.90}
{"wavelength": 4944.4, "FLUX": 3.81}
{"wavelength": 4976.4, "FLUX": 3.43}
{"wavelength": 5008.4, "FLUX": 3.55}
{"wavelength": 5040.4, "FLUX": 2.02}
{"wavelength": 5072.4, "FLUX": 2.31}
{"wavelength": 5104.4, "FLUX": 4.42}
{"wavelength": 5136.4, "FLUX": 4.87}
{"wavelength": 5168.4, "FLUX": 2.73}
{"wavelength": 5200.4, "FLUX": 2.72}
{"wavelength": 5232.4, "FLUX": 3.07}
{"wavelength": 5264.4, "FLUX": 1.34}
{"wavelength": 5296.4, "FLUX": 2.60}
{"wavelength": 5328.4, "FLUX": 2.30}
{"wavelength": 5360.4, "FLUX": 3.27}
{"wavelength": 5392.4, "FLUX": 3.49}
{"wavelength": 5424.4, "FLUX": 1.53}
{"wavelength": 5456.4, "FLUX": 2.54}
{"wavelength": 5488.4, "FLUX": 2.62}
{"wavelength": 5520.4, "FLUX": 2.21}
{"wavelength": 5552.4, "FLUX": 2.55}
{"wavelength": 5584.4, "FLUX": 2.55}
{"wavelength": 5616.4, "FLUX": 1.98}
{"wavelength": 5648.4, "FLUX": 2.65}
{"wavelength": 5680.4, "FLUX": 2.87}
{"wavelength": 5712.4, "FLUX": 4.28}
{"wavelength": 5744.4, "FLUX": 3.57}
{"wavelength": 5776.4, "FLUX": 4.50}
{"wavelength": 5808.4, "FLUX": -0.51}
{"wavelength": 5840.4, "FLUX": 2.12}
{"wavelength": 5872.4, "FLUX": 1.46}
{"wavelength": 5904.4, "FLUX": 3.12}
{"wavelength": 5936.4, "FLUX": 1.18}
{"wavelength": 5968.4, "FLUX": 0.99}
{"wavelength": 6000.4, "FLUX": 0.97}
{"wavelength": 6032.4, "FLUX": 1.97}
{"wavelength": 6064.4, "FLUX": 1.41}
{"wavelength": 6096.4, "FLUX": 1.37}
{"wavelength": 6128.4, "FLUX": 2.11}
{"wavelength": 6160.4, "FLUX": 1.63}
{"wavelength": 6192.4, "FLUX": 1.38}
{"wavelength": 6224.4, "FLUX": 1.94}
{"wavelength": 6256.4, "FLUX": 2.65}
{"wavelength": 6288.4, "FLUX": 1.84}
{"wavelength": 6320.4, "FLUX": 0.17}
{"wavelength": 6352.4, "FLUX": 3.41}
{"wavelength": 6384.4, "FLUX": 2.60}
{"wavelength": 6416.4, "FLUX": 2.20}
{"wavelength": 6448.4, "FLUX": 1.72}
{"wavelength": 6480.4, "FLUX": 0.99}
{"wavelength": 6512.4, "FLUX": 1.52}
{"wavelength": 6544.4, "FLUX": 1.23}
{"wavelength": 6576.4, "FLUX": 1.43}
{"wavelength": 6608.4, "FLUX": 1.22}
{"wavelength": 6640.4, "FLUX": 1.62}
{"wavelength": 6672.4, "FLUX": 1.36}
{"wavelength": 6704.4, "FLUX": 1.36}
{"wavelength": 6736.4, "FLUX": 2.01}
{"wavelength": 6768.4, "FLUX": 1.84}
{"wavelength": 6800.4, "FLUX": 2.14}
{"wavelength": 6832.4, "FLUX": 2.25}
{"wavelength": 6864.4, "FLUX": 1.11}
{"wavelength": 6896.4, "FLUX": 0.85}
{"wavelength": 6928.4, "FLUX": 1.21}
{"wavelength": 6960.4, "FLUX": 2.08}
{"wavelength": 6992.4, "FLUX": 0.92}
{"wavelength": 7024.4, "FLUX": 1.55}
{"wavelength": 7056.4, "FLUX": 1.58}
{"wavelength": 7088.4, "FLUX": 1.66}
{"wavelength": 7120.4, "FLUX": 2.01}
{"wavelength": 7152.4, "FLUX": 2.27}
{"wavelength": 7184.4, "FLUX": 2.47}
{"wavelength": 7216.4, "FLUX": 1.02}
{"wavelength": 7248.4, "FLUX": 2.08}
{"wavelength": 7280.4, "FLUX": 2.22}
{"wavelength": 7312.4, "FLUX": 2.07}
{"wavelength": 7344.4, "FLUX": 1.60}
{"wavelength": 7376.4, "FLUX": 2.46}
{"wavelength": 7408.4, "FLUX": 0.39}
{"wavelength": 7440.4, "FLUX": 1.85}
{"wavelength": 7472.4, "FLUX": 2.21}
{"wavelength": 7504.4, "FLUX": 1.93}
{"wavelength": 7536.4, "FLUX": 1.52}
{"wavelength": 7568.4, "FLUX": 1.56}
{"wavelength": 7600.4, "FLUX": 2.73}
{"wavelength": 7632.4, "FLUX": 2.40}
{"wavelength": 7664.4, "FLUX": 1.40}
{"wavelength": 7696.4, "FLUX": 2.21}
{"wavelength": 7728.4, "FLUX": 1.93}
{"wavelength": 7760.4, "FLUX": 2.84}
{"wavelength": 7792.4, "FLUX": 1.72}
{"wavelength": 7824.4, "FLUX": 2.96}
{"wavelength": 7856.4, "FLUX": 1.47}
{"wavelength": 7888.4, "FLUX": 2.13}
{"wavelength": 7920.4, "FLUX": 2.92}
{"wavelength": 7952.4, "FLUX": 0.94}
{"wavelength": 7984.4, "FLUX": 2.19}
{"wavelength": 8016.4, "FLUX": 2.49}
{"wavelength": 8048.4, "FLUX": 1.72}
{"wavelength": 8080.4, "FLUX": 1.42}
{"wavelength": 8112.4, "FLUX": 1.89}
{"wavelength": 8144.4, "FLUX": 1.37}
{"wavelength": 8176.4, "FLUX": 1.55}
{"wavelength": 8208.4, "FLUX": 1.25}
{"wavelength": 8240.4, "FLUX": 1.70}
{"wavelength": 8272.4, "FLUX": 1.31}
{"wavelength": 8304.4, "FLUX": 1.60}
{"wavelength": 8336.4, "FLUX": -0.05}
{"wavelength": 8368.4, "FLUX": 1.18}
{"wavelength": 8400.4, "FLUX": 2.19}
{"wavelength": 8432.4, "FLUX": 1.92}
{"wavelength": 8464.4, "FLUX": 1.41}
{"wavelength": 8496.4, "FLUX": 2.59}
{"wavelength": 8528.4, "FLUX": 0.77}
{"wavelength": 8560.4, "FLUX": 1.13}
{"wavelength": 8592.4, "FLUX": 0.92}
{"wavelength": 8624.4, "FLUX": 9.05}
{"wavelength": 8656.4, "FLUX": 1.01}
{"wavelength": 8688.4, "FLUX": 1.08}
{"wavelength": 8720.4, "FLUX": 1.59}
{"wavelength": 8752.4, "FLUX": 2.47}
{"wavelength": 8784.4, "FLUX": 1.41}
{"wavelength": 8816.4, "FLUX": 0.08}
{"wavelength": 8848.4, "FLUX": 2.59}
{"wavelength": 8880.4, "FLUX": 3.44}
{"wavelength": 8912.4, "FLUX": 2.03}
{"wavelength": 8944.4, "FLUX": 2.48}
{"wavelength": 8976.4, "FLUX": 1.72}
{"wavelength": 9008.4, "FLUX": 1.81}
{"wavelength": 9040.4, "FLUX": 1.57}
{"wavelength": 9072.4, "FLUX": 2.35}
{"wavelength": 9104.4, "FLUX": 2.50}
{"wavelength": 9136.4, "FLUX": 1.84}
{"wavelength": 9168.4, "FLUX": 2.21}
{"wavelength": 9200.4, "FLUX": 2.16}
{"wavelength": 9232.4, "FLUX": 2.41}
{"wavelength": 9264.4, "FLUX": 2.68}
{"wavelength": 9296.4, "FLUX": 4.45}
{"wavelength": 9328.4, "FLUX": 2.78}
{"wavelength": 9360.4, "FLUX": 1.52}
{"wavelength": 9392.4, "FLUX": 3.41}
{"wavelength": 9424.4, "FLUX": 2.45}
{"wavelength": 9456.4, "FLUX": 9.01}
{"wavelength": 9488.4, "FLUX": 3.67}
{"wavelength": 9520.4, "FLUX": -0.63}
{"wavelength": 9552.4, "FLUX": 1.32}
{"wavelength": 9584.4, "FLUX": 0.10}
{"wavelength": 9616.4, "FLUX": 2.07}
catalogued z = 1.31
